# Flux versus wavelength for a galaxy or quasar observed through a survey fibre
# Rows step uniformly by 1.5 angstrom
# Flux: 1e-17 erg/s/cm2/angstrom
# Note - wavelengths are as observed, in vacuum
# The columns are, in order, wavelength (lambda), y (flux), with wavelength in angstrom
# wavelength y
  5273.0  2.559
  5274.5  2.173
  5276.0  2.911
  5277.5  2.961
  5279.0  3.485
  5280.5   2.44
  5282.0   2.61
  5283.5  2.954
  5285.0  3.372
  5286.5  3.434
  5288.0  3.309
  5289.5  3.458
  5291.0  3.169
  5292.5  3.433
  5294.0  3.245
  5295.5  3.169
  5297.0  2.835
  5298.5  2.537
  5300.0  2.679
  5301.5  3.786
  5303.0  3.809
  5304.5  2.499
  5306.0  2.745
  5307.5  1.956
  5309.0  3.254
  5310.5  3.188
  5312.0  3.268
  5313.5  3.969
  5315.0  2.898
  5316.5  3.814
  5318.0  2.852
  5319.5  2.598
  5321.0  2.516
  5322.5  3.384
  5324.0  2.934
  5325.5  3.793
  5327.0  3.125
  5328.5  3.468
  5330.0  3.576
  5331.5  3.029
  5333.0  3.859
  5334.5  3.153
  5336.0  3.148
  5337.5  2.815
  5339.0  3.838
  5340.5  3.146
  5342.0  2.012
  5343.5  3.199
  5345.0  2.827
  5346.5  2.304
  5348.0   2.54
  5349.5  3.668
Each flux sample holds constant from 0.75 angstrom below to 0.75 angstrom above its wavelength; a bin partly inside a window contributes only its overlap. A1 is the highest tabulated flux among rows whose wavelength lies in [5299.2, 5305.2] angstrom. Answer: 3.809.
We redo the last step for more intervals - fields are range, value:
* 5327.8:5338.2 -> 3.859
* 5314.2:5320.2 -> 3.814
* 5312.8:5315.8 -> 3.969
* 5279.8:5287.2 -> 3.434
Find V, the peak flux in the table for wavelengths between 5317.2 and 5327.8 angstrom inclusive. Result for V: 3.793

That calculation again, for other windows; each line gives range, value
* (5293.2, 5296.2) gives 3.245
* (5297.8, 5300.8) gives 2.679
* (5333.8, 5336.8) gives 3.153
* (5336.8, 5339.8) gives 3.838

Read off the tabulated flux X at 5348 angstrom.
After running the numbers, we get 2.54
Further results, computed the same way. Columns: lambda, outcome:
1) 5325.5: 3.793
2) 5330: 3.576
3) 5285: 3.372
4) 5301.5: 3.786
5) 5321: 2.516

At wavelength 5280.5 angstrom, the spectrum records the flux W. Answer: 2.44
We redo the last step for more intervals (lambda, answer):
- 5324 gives 2.934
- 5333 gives 3.859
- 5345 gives 2.827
